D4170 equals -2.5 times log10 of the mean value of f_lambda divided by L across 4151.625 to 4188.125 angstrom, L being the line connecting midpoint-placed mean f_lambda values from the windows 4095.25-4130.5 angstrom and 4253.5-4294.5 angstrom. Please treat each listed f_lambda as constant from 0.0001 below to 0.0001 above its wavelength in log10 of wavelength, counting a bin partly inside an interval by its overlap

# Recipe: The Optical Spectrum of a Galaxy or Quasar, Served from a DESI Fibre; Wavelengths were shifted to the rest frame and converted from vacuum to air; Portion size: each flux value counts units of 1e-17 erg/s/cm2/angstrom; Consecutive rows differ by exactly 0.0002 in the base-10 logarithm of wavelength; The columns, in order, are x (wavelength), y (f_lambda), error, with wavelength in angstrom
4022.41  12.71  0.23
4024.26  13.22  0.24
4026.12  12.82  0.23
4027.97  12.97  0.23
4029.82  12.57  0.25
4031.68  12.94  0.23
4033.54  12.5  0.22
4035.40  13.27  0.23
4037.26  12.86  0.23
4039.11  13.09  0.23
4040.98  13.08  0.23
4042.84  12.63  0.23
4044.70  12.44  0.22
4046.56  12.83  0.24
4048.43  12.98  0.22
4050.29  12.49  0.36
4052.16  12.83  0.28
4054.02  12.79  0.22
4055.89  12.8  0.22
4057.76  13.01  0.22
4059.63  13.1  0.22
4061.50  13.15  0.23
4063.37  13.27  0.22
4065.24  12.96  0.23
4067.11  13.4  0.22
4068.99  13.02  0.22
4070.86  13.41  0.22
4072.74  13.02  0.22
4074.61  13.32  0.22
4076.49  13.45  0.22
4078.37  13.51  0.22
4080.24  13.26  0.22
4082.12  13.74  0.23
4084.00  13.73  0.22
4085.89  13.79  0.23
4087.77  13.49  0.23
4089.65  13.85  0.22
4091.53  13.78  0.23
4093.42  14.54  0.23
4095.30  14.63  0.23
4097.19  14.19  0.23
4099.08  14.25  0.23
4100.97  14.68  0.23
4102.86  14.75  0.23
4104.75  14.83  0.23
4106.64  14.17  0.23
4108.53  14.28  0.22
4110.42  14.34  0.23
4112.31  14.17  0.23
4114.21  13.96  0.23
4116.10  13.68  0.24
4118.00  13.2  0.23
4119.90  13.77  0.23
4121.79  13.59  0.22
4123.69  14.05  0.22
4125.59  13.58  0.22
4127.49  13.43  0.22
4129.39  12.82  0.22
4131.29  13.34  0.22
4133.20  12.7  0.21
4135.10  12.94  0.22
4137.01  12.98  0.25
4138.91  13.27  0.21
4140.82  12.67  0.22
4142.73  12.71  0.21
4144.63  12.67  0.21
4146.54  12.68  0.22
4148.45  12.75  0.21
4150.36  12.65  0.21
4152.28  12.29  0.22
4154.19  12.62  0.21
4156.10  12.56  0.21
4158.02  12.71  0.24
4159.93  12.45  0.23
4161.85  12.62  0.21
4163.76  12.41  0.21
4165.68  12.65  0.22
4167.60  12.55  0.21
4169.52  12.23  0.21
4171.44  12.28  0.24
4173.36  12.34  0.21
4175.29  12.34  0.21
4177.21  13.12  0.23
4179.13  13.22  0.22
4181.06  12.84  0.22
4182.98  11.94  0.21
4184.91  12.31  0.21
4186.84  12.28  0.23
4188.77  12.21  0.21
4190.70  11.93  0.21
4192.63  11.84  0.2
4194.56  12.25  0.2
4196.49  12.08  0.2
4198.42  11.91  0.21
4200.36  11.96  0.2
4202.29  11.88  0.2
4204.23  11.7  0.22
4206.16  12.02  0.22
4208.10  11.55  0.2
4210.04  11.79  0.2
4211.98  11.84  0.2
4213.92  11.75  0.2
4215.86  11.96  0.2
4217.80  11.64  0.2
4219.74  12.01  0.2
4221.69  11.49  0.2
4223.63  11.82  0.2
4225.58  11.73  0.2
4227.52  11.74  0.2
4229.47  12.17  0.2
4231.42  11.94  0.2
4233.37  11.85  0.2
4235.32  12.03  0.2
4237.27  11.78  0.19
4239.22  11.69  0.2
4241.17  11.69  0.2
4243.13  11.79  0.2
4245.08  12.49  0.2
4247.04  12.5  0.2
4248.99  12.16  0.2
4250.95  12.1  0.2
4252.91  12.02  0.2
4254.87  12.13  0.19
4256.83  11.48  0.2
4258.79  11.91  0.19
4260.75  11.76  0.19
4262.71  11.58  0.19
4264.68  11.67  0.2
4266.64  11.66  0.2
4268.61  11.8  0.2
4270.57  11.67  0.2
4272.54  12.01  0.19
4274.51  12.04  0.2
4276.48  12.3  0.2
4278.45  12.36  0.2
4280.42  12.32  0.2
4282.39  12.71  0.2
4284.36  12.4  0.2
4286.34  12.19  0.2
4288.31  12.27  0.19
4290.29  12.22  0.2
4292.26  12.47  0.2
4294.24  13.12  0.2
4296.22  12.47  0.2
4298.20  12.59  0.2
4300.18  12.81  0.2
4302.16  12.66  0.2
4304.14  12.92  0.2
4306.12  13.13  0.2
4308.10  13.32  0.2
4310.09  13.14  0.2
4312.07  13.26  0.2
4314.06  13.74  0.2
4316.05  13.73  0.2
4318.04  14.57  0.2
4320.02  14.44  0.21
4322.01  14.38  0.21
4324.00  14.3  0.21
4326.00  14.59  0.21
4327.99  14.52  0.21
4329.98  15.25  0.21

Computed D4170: 0.07 mag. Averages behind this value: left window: 14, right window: 12.1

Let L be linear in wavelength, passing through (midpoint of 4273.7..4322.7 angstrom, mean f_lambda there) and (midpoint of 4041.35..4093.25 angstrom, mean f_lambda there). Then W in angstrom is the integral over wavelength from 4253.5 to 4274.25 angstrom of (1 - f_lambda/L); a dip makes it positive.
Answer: 1.92 angstrom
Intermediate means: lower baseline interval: 13.2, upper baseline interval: 12.9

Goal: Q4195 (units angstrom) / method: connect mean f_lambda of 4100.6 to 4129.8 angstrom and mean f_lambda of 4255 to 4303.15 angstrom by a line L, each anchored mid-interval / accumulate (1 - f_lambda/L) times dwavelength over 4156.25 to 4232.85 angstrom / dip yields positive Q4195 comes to 5.6 angstrom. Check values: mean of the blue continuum 14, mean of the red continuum 12.2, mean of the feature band 12.1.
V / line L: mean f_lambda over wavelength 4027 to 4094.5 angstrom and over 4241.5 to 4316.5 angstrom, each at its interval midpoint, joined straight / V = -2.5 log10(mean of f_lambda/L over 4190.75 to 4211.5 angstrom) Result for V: 0.07 mag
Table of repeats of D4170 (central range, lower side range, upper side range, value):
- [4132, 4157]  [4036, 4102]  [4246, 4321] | 0.03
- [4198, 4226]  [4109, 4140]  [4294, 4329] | 0.15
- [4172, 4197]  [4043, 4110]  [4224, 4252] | 0.01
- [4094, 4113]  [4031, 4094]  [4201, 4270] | -0.12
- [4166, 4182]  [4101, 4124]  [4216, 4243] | 0.02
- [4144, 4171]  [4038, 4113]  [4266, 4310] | 0.05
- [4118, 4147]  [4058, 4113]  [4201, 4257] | 0.00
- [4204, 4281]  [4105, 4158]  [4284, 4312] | 0.09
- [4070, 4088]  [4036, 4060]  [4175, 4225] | -0.07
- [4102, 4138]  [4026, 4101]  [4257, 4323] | -0.05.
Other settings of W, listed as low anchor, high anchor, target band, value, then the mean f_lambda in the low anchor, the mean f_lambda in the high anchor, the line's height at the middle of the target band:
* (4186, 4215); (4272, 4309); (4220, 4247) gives 0.6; 11.9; 12.5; 12.2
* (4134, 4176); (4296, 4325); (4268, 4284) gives 1.3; 12.6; 13.5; 13.3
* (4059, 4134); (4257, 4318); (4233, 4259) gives 1.6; 13.7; 12.5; 12.8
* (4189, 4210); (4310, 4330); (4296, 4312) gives 1.1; 11.9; 14.2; 13.9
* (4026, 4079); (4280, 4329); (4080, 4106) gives -2.2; 13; 13.2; 13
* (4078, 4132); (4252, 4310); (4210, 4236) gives 2.0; 13.9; 12.3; 12.8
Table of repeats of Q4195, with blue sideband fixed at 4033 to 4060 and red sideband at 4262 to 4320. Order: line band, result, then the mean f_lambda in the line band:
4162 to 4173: 0.3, 12.4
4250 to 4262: 0.7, 11.9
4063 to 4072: -0.3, 13.2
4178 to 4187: 0.1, 12.5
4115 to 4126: -0.8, 13.7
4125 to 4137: -0.3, 13.1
